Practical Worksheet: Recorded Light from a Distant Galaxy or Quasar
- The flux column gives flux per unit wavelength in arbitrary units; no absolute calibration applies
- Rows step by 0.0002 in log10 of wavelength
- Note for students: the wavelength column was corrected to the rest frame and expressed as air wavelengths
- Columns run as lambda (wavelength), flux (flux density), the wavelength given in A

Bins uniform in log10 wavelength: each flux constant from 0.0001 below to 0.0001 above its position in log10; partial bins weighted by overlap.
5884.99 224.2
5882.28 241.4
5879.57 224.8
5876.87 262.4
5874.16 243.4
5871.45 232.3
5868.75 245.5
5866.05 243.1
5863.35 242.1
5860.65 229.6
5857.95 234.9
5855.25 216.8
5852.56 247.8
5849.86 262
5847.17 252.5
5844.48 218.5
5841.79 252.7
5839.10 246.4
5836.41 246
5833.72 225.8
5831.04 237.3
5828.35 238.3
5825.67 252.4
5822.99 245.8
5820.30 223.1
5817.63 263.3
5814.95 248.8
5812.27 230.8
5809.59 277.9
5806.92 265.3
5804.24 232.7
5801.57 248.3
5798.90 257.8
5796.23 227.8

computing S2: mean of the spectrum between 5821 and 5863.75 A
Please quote 240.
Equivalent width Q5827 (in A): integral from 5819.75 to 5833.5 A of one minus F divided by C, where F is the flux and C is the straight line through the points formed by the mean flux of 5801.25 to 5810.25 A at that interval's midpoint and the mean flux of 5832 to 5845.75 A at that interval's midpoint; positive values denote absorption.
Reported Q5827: 0.3 A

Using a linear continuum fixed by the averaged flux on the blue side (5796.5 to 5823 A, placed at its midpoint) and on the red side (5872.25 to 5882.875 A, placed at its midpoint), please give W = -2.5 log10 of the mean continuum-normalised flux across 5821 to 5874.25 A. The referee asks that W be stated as 0.02 mag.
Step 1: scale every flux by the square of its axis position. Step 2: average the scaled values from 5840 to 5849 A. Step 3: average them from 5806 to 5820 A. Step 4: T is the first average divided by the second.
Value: 1.0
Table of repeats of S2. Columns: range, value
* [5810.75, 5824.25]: 243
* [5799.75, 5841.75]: 246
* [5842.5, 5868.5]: 239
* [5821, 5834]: 240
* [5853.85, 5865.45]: 232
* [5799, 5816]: 251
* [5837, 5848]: 242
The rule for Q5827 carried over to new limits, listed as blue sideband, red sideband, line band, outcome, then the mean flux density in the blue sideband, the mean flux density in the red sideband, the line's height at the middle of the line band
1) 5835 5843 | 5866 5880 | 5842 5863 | 0.6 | 248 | 243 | 246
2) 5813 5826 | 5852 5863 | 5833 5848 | -0.2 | 245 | 232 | 238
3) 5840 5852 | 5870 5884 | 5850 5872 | 0.5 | 247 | 240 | 244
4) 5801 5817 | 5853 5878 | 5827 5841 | 0.4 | 251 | 239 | 246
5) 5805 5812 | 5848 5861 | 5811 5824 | 0.8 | 262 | 239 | 258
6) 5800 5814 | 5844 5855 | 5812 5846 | 0.9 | 251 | 245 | 248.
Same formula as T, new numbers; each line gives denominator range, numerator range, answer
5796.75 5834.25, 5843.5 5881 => 0.99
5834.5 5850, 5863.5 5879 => 1.01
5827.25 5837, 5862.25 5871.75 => 1.04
